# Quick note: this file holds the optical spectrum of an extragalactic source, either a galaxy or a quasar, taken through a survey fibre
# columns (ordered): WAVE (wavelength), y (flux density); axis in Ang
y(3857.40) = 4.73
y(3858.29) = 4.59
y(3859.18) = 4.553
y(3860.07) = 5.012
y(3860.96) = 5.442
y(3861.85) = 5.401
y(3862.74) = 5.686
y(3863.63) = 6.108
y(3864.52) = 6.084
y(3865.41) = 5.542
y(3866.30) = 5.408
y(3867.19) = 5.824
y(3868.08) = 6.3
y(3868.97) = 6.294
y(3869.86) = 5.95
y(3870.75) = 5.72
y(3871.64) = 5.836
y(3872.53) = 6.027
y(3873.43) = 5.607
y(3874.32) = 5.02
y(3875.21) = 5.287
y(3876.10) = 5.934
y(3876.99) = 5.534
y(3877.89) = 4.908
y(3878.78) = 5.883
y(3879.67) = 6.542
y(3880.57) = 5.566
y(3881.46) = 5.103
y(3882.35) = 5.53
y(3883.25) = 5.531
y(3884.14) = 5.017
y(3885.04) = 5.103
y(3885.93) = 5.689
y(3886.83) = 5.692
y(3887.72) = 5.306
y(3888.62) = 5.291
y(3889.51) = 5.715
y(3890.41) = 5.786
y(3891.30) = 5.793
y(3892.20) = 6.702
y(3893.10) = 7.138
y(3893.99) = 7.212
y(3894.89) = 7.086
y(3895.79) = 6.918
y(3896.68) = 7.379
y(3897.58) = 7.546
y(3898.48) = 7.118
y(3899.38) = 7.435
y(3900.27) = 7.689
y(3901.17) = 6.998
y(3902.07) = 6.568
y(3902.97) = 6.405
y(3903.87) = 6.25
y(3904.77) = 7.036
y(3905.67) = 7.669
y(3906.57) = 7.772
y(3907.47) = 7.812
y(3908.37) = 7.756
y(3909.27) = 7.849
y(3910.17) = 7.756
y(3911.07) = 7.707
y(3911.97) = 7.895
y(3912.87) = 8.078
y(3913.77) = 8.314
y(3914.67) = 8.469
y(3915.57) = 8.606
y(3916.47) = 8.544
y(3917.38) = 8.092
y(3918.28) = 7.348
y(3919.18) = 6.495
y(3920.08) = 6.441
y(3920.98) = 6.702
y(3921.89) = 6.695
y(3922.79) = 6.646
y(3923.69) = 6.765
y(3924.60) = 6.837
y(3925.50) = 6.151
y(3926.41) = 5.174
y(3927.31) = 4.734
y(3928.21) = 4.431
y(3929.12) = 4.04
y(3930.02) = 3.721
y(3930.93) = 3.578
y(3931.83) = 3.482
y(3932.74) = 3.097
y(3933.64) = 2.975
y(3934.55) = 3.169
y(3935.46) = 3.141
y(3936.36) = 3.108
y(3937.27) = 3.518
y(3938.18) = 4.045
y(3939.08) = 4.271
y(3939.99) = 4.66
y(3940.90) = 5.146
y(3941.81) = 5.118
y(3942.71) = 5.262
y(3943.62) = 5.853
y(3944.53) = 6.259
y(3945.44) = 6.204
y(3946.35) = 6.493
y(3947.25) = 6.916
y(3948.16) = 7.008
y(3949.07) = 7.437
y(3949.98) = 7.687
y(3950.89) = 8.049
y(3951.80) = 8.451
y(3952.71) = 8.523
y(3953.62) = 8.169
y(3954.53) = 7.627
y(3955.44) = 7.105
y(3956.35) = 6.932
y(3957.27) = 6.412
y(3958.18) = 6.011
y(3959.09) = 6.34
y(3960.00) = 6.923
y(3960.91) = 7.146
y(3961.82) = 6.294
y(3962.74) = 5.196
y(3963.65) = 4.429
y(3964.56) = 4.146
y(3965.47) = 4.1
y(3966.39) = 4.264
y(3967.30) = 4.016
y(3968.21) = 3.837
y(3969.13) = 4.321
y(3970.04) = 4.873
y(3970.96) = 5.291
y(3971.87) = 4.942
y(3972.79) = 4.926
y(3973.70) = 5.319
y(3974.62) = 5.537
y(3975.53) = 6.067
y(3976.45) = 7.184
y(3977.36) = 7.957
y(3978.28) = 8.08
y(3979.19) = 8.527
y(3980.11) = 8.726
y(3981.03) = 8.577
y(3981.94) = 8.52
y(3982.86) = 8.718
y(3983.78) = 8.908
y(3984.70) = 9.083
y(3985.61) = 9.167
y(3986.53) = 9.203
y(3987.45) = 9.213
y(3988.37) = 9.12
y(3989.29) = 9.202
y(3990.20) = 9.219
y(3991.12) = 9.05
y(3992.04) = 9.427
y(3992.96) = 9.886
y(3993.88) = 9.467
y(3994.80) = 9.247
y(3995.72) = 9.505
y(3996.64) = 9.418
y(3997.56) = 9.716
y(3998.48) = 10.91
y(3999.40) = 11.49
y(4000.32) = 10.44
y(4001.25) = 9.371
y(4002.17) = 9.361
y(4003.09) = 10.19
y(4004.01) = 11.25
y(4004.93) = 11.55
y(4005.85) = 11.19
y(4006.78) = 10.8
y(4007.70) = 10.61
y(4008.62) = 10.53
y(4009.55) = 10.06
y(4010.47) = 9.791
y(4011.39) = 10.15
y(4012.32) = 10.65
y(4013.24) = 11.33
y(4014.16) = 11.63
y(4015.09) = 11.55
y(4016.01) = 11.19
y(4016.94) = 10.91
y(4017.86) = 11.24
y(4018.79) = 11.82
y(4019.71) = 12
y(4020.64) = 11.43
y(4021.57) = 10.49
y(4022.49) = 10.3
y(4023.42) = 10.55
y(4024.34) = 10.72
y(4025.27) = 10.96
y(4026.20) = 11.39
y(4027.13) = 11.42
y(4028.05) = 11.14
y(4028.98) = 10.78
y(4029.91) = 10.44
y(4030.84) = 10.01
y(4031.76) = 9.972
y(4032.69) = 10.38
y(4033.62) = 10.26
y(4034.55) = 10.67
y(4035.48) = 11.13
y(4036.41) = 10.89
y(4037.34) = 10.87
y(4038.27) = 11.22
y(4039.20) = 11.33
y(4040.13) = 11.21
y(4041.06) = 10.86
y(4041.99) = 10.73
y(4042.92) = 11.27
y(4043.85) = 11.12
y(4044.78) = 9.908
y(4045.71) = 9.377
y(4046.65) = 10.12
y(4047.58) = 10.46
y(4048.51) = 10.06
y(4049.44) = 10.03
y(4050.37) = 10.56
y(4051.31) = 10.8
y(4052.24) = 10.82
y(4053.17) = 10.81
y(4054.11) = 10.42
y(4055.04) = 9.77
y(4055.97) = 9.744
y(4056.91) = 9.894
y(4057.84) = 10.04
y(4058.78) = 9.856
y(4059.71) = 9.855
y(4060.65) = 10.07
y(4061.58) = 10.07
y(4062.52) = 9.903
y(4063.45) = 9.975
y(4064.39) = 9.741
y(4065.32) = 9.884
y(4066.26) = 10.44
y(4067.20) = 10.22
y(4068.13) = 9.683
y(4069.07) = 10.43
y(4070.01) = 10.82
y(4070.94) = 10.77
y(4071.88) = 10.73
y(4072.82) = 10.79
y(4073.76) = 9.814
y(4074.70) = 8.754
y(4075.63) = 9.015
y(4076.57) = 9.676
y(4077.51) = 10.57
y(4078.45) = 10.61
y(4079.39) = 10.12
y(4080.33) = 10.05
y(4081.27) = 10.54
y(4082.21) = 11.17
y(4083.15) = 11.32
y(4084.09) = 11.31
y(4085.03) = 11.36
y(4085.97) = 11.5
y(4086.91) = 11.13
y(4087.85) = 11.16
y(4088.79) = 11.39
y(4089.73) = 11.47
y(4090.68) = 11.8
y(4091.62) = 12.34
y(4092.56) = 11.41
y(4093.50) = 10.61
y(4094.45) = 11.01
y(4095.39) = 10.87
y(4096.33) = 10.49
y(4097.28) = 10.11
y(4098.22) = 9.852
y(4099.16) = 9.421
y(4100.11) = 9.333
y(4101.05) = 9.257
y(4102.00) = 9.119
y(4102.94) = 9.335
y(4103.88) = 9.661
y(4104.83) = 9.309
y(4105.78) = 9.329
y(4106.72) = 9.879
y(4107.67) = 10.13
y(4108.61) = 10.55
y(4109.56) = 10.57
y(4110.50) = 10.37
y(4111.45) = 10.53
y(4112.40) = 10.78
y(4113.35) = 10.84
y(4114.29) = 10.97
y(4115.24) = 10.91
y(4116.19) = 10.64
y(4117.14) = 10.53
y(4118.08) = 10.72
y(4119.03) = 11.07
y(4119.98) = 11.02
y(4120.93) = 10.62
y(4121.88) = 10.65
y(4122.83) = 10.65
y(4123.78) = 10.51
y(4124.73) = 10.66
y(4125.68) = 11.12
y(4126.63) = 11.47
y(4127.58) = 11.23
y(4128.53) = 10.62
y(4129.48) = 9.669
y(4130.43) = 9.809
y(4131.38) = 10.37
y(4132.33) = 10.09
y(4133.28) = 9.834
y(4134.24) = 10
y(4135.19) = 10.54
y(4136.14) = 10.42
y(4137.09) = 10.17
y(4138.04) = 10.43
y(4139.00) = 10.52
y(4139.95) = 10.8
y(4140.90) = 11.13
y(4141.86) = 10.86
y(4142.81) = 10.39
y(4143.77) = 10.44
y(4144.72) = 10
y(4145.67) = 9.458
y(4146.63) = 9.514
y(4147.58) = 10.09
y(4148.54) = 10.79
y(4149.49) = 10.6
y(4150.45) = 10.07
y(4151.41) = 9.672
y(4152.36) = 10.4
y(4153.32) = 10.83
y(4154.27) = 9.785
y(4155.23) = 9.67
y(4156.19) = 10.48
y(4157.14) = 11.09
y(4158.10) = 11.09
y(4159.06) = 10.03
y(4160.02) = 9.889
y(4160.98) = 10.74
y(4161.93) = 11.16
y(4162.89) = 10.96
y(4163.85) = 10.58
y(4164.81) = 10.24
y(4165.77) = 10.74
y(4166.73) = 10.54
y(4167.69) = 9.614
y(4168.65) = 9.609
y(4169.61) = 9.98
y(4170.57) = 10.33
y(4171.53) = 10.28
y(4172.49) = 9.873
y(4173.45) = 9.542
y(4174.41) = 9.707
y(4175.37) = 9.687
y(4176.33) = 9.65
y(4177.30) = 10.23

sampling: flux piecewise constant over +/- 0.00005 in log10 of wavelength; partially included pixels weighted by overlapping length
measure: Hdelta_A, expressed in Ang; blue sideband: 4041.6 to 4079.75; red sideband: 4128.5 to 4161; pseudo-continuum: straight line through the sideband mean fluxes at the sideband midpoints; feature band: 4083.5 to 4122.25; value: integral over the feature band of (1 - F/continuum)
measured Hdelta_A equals -1.3 Ang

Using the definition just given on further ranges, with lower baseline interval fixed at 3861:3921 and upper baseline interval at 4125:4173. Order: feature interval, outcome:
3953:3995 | 3.68 Ang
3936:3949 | 3.46 Ang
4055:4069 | -1.39 Ang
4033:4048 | -3.38 Ang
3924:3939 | 6.33 Ang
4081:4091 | -1.99 Ang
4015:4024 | -2.88 Ang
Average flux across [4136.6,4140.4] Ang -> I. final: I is 10.5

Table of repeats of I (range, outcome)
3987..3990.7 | 9.2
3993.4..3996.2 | 9.41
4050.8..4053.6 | 10.8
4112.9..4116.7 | 10.8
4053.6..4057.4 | 9.96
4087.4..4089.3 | 11.3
